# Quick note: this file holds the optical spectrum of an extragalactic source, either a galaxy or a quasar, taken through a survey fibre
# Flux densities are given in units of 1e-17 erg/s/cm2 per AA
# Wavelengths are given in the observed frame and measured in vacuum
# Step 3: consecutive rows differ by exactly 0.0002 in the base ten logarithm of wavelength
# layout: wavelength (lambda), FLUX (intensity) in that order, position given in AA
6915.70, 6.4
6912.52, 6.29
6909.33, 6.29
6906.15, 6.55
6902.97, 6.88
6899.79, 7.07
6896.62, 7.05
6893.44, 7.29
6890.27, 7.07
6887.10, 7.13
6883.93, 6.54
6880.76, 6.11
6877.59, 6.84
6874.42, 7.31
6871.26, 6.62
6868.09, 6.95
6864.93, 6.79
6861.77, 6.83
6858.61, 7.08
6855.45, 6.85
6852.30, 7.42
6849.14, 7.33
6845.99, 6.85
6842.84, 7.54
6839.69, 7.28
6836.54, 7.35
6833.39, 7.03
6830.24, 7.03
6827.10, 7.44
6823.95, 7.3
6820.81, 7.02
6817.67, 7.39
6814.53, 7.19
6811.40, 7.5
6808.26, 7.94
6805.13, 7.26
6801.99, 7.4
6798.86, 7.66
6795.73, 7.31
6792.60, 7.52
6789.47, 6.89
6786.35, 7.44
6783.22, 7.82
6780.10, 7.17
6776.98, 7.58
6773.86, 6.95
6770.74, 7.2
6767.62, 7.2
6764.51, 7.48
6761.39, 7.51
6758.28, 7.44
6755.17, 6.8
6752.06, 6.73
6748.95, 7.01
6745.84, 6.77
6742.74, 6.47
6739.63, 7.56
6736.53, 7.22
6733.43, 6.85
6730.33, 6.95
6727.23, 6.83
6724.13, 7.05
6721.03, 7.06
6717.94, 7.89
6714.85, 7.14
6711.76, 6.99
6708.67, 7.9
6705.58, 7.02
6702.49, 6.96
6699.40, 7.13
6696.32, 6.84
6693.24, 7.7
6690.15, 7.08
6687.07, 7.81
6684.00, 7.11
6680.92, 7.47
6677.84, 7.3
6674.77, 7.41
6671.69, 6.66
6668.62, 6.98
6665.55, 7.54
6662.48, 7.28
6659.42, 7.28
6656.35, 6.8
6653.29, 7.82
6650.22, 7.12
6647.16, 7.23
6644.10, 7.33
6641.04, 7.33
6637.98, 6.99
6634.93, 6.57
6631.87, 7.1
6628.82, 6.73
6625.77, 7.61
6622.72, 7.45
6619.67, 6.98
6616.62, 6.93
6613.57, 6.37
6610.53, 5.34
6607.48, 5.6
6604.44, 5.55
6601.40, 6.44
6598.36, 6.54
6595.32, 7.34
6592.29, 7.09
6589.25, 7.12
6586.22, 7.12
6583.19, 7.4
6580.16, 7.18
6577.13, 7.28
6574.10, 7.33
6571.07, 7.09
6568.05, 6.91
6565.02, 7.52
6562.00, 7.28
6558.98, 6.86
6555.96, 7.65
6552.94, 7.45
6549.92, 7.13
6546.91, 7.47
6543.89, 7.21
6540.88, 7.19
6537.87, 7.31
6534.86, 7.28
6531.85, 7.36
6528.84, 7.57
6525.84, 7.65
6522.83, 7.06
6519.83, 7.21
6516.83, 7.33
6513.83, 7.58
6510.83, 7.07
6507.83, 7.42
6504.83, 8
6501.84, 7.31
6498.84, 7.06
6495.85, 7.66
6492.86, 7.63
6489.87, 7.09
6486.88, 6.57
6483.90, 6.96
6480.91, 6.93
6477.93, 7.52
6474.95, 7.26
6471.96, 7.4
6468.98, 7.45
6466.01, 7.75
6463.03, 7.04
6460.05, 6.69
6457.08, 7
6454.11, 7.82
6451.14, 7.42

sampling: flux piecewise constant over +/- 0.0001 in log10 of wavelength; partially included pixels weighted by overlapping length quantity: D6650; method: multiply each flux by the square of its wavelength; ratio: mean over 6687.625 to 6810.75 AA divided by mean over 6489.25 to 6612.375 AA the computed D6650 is 1.08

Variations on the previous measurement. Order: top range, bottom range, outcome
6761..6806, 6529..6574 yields 1.08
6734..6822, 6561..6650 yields 1.10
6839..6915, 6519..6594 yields 1.04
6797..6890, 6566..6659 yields 1.10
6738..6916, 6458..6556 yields 1.07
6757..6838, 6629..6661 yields 1.08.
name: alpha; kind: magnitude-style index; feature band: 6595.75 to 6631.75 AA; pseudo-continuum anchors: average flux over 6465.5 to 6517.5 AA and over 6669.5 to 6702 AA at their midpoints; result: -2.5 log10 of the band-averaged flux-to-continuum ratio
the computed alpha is 0.11 mag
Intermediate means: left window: 7.32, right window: 7.24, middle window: 6.55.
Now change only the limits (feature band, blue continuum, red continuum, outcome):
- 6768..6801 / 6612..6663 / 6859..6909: -0.06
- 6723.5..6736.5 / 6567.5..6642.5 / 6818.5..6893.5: 0.00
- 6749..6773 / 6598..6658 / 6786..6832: 0.00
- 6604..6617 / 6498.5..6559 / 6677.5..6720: 0.24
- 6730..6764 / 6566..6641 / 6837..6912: -0.02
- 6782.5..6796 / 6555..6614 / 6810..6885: -0.05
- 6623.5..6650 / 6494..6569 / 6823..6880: 0.02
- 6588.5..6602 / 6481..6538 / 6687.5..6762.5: 0.05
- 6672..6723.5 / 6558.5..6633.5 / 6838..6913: -0.06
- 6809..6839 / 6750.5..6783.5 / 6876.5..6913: -0.04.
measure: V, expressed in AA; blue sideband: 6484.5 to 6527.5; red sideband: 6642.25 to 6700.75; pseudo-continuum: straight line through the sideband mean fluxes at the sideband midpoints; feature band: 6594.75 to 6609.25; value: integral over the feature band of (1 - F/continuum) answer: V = 2.1 AA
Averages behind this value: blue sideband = 7.33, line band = 6.21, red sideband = 7.26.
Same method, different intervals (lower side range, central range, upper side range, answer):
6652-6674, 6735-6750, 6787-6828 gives 0.6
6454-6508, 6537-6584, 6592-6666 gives -1.3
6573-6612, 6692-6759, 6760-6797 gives 0.6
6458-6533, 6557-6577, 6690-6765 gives 0.2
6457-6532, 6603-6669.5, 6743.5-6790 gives 3.1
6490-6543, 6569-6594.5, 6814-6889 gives 0.4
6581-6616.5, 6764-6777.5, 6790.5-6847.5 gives -0.2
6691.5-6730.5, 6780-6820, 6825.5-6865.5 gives -1.5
